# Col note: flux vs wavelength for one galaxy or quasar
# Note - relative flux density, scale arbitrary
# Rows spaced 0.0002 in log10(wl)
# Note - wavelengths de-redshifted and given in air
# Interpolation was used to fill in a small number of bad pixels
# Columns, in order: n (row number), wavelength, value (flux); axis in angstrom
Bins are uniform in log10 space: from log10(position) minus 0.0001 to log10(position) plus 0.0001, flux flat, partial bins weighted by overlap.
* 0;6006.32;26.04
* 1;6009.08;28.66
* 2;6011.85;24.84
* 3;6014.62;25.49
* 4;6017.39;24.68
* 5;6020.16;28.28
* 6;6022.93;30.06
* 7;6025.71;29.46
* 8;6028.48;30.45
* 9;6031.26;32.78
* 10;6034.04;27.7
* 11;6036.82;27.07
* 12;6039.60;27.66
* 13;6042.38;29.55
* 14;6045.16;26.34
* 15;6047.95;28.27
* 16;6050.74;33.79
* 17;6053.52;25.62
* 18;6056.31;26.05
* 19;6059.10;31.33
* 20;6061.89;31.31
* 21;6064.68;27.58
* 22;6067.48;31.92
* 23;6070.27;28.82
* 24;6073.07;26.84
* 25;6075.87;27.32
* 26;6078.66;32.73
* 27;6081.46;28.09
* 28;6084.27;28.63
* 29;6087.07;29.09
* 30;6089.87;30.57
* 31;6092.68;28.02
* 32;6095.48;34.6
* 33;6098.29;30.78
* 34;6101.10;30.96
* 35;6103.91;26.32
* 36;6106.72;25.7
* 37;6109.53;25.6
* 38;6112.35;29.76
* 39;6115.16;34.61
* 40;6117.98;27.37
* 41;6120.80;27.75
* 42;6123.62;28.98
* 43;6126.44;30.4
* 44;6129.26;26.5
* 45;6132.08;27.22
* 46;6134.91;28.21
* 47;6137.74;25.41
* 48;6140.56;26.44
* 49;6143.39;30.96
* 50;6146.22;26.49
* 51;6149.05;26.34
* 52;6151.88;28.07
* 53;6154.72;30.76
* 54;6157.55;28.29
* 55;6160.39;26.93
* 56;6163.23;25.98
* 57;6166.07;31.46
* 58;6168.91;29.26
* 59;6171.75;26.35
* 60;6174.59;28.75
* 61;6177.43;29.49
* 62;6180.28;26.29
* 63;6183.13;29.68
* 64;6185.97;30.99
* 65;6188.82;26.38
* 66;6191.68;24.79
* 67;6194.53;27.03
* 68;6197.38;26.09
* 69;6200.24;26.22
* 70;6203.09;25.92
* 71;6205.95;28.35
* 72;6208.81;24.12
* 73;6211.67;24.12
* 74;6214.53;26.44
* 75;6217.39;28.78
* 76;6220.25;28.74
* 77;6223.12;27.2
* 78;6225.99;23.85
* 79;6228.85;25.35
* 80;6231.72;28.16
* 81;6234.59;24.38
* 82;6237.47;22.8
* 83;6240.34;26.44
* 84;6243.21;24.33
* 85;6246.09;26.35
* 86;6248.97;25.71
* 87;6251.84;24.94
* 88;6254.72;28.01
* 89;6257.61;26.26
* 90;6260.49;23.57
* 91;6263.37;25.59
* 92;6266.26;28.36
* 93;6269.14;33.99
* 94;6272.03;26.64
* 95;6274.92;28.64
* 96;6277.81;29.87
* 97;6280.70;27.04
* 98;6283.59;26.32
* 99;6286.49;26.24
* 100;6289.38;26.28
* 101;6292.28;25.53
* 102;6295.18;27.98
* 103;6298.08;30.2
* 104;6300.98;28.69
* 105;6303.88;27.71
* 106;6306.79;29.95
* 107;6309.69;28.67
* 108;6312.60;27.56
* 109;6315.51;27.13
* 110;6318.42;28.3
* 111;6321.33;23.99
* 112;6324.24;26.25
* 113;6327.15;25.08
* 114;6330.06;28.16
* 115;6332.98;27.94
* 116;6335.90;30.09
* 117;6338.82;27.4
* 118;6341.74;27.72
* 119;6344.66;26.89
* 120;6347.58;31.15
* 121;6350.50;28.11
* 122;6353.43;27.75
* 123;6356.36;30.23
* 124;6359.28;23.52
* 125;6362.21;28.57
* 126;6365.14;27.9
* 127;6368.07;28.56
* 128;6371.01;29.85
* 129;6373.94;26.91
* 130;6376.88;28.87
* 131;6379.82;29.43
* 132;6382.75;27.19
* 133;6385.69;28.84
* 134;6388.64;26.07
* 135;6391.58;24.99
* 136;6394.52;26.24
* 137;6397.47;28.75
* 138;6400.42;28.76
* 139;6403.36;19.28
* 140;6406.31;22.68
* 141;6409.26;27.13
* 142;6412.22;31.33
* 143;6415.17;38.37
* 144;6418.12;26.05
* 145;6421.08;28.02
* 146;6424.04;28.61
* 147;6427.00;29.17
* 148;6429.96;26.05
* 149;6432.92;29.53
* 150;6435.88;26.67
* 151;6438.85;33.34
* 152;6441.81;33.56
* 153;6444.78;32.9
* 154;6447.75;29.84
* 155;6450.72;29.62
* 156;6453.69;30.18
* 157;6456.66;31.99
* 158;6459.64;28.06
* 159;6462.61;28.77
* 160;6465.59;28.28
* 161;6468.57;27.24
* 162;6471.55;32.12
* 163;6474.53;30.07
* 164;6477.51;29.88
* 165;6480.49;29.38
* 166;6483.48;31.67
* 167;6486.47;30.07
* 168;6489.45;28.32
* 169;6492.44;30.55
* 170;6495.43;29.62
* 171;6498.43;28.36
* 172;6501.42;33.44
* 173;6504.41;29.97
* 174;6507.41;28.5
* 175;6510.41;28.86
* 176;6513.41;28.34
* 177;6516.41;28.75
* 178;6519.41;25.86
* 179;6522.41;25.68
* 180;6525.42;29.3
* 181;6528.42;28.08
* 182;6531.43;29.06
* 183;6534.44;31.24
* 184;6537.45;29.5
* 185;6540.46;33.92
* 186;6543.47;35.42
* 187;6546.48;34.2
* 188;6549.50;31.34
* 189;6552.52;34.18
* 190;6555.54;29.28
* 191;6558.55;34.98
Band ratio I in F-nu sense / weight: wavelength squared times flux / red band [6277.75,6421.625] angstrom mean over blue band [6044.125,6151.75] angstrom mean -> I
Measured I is 1.0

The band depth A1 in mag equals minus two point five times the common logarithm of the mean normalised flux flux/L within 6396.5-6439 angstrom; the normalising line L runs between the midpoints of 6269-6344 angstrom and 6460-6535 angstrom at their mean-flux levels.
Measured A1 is 0.02 mag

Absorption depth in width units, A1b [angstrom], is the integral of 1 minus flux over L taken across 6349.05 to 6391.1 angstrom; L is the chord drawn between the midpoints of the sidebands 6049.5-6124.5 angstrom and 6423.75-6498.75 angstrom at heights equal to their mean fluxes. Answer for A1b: 2.5 angstrom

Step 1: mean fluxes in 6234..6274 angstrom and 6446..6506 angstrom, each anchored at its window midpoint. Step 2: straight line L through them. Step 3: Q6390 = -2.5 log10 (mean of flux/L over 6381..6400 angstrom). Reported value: 0.05 mag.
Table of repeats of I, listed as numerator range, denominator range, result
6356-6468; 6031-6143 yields 1.10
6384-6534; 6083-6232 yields 1.14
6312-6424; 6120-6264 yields 1.08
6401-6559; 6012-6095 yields 1.18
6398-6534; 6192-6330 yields 1.16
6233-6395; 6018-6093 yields 1.02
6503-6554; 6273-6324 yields 1.17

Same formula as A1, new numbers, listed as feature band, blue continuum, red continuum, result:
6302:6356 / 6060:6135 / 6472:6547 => 0.07 mag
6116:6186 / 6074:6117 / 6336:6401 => 0.04 mag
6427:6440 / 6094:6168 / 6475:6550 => 0.03 mag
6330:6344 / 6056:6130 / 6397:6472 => 0.04 mag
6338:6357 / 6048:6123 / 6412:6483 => 0.05 mag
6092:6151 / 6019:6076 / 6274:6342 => 0.00 mag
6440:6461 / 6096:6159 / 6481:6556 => -0.04 mag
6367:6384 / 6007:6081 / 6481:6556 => 0.04 mag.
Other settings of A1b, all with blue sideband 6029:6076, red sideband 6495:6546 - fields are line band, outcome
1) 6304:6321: 0.79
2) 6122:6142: 0.99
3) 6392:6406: 1.93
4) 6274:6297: 1.61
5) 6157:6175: 0.61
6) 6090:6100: -0.72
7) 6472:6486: -0.34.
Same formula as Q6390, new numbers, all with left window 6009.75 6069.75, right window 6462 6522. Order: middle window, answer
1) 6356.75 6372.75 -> 0.05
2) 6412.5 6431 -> -0.01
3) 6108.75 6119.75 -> -0.03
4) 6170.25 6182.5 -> 0.04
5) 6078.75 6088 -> -0.02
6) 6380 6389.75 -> 0.06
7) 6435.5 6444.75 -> -0.10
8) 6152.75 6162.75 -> 0.02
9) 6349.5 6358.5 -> 0.03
